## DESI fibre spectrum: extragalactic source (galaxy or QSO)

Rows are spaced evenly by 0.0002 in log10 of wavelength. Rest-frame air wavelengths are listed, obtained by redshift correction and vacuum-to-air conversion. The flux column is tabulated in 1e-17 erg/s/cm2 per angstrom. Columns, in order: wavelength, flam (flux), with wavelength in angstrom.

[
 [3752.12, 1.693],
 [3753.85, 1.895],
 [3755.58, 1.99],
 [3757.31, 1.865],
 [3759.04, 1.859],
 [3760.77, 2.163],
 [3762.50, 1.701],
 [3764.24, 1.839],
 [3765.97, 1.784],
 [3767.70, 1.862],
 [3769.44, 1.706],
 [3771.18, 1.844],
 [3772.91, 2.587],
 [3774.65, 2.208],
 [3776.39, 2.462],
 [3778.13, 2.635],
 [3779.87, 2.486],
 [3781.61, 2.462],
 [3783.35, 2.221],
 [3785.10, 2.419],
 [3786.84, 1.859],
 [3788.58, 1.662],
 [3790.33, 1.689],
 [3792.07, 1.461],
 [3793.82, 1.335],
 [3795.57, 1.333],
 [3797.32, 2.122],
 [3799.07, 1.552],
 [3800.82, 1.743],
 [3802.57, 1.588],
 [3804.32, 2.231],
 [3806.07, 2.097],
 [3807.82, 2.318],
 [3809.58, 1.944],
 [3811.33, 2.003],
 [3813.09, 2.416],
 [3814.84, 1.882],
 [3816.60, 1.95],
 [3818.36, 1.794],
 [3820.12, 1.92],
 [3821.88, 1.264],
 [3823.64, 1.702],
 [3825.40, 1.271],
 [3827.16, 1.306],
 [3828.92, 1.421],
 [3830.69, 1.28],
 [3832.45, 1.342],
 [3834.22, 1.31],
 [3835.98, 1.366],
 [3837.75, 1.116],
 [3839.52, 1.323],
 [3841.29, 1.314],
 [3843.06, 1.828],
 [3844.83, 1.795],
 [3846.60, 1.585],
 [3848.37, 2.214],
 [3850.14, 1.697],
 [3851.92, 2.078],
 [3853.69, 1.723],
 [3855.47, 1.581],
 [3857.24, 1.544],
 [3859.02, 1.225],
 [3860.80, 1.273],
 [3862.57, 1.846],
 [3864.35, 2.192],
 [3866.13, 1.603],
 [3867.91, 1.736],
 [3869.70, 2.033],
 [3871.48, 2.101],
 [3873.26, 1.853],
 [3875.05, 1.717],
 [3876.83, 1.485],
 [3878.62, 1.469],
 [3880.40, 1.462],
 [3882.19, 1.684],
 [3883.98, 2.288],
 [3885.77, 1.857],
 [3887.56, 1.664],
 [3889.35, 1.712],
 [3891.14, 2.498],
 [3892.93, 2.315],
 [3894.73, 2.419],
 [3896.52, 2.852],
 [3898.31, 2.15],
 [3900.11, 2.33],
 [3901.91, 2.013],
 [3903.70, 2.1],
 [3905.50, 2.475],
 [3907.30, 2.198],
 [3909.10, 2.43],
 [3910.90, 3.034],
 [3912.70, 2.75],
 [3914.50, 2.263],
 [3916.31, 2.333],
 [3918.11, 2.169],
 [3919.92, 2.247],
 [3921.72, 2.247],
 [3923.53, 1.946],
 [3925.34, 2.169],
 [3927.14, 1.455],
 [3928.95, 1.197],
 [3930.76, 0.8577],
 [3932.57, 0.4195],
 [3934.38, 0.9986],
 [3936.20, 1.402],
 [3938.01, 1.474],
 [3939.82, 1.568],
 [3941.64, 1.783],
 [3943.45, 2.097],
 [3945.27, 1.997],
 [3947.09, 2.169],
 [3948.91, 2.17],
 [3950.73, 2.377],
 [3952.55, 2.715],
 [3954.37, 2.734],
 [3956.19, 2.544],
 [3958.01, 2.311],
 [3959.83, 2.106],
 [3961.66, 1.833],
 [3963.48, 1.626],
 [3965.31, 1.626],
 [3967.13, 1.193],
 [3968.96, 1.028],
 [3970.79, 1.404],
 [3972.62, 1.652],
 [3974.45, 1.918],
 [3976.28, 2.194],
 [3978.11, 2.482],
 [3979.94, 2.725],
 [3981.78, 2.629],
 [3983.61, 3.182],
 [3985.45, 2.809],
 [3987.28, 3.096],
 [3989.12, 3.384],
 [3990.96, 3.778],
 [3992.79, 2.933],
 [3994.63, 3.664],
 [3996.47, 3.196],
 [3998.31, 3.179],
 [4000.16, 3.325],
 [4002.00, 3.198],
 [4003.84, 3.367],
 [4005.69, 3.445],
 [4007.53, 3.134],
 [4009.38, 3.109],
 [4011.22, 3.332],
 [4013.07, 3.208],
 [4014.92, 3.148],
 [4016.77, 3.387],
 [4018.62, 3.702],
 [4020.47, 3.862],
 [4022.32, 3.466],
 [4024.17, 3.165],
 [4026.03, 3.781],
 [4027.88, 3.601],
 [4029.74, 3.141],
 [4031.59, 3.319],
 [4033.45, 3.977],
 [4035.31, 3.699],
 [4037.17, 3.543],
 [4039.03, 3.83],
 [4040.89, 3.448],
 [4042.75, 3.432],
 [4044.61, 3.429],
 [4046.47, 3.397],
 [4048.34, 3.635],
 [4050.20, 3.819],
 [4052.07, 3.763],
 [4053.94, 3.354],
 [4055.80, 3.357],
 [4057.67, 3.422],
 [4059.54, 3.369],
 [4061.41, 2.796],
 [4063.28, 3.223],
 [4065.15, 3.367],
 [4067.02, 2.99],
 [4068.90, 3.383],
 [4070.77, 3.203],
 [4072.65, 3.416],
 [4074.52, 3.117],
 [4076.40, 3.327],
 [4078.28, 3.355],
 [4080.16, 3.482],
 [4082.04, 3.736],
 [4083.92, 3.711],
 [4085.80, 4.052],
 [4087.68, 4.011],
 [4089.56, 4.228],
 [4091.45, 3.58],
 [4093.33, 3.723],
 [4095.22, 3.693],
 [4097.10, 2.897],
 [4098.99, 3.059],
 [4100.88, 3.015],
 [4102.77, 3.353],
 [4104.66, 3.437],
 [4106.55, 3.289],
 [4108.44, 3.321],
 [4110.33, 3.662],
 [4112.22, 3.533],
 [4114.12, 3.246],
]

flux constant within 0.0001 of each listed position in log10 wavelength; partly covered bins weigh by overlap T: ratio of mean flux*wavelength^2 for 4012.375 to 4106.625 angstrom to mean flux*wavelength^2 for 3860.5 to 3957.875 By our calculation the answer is 1.88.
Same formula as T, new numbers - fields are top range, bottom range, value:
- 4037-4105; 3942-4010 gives 1.42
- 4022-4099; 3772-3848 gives 2.20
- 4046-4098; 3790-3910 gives 2.16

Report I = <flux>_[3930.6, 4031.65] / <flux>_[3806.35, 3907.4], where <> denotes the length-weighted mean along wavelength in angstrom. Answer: 1.43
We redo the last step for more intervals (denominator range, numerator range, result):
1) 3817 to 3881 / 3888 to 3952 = 1.25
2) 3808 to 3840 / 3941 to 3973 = 1.23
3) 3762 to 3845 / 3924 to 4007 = 1.25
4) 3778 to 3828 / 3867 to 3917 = 1.13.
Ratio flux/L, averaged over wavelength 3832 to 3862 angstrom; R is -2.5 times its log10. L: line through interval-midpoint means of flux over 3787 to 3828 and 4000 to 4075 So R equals 0.30 mag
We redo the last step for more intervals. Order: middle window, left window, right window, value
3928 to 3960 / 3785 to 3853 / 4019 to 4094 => 0.42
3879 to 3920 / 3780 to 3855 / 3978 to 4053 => 0.10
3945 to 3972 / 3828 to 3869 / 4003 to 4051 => 0.35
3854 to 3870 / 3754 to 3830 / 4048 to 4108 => 0.35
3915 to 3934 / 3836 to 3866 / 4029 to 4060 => 0.35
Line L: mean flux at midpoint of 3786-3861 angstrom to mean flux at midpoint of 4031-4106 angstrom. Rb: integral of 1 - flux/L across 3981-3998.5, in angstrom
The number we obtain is -1.8 angstrom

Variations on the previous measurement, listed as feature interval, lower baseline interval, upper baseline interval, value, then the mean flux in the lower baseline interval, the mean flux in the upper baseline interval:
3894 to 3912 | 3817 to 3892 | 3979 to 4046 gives -1.9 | 1.66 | 3.35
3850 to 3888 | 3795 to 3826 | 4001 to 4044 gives 9.2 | 1.85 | 3.45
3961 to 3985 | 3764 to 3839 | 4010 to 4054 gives 8.7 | 1.83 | 3.52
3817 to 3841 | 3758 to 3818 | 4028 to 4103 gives 8.4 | 1.98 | 3.47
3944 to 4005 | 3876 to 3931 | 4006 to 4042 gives 8.7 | 2.08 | 3.47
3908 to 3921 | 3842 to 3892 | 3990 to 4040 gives -0.9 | 1.77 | 3.43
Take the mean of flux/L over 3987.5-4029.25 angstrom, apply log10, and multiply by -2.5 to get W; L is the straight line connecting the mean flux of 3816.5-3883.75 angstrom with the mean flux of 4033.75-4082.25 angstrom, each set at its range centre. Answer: -0.131 mag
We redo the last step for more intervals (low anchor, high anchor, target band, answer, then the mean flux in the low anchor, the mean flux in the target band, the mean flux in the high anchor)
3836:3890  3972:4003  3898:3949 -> 0.17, 1.69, 1.94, 2.92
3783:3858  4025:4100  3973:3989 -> 0.10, 1.71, 2.63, 3.49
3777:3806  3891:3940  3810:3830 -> 0.14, 1.93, 1.72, 2.01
